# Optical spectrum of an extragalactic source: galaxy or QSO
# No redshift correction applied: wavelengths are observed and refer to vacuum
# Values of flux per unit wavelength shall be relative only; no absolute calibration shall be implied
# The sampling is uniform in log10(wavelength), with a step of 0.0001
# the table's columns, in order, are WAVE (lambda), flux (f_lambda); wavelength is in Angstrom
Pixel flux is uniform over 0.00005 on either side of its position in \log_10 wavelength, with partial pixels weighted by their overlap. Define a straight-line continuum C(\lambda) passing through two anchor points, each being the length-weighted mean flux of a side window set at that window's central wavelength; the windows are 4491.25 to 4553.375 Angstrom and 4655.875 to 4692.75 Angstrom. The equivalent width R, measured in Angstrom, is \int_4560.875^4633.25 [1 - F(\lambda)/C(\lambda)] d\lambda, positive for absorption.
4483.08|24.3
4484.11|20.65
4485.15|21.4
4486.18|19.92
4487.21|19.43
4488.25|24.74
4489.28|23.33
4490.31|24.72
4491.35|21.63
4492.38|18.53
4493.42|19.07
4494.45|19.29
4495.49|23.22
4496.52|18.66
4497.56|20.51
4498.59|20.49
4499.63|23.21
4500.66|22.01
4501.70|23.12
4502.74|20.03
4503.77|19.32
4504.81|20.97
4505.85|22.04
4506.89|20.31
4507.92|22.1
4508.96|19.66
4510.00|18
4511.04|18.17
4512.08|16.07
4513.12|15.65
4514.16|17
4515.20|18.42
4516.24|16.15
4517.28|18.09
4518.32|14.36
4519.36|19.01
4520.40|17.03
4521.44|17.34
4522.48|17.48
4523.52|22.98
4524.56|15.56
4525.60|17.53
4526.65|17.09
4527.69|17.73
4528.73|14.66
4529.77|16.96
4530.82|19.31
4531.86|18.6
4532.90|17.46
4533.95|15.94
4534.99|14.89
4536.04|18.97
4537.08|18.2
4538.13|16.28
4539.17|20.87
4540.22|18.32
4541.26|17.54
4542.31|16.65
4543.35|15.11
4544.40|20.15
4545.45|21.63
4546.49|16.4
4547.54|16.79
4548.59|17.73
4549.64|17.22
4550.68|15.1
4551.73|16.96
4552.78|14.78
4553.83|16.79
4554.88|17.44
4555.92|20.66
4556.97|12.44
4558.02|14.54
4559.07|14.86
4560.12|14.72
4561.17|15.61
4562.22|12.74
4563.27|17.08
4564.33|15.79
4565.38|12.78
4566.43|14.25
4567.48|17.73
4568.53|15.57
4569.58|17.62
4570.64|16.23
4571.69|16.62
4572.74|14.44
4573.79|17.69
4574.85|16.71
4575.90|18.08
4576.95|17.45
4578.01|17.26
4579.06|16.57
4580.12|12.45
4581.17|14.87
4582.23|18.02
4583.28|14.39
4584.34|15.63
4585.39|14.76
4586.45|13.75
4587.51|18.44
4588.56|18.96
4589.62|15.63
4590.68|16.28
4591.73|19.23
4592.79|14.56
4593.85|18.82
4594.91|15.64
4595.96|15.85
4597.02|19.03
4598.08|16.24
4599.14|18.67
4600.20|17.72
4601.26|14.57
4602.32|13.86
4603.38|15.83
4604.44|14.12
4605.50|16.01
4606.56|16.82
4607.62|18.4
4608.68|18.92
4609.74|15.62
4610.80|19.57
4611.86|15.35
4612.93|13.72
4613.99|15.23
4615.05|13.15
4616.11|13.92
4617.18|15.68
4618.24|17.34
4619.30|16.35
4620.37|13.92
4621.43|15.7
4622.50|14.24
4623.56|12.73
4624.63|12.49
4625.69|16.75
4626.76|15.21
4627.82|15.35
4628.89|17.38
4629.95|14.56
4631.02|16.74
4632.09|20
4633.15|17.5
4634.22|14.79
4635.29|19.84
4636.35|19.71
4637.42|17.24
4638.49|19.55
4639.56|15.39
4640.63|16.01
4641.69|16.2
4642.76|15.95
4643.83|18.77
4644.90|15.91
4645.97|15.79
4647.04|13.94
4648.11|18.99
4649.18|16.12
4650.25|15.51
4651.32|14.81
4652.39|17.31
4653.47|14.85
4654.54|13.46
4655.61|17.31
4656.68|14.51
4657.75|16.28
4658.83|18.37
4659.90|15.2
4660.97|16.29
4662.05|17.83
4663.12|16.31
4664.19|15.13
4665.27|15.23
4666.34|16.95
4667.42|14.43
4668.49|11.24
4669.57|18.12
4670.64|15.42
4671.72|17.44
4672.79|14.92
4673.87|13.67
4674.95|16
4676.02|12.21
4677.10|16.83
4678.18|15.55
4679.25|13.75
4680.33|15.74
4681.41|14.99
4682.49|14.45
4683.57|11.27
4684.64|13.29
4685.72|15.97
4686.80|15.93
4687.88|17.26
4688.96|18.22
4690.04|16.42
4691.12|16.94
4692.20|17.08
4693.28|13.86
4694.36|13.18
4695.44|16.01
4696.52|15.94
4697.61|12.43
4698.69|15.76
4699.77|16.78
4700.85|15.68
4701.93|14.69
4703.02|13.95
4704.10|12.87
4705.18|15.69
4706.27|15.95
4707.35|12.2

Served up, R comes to 4.1 Angstrom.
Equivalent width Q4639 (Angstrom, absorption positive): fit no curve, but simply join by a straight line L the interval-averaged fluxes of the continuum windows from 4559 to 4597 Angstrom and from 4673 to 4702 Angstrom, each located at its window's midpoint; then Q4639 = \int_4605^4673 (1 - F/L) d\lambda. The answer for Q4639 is -2.23 Angstrom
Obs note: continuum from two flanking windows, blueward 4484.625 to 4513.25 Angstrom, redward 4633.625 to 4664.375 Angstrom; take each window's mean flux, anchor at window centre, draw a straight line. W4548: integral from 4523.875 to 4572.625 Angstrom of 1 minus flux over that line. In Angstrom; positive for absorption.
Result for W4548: 6.5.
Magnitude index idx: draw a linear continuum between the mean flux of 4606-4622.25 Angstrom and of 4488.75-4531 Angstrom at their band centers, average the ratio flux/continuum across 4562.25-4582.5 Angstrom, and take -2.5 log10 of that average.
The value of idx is 0.08 mag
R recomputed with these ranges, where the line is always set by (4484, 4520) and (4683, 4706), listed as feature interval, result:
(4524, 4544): 2.0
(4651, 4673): 0.3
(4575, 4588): 1.5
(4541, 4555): 1.2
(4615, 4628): 1.6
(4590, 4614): 1.3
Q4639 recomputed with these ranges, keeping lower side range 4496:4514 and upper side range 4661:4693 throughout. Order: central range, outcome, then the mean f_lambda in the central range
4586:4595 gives 0.4 Angstrom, 16.9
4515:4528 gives 1.3 Angstrom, 17.6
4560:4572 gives 1.8 Angstrom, 15.6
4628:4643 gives -0.6 Angstrom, 17.2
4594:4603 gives 0.5 Angstrom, 16.5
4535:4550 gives 0.9 Angstrom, 17.9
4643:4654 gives 0.0 Angstrom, 16.2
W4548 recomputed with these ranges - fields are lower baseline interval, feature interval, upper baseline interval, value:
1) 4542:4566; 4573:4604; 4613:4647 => -0.5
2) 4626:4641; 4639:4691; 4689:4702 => 2.0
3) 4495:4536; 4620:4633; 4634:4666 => 1.0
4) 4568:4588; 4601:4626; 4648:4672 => 0.9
